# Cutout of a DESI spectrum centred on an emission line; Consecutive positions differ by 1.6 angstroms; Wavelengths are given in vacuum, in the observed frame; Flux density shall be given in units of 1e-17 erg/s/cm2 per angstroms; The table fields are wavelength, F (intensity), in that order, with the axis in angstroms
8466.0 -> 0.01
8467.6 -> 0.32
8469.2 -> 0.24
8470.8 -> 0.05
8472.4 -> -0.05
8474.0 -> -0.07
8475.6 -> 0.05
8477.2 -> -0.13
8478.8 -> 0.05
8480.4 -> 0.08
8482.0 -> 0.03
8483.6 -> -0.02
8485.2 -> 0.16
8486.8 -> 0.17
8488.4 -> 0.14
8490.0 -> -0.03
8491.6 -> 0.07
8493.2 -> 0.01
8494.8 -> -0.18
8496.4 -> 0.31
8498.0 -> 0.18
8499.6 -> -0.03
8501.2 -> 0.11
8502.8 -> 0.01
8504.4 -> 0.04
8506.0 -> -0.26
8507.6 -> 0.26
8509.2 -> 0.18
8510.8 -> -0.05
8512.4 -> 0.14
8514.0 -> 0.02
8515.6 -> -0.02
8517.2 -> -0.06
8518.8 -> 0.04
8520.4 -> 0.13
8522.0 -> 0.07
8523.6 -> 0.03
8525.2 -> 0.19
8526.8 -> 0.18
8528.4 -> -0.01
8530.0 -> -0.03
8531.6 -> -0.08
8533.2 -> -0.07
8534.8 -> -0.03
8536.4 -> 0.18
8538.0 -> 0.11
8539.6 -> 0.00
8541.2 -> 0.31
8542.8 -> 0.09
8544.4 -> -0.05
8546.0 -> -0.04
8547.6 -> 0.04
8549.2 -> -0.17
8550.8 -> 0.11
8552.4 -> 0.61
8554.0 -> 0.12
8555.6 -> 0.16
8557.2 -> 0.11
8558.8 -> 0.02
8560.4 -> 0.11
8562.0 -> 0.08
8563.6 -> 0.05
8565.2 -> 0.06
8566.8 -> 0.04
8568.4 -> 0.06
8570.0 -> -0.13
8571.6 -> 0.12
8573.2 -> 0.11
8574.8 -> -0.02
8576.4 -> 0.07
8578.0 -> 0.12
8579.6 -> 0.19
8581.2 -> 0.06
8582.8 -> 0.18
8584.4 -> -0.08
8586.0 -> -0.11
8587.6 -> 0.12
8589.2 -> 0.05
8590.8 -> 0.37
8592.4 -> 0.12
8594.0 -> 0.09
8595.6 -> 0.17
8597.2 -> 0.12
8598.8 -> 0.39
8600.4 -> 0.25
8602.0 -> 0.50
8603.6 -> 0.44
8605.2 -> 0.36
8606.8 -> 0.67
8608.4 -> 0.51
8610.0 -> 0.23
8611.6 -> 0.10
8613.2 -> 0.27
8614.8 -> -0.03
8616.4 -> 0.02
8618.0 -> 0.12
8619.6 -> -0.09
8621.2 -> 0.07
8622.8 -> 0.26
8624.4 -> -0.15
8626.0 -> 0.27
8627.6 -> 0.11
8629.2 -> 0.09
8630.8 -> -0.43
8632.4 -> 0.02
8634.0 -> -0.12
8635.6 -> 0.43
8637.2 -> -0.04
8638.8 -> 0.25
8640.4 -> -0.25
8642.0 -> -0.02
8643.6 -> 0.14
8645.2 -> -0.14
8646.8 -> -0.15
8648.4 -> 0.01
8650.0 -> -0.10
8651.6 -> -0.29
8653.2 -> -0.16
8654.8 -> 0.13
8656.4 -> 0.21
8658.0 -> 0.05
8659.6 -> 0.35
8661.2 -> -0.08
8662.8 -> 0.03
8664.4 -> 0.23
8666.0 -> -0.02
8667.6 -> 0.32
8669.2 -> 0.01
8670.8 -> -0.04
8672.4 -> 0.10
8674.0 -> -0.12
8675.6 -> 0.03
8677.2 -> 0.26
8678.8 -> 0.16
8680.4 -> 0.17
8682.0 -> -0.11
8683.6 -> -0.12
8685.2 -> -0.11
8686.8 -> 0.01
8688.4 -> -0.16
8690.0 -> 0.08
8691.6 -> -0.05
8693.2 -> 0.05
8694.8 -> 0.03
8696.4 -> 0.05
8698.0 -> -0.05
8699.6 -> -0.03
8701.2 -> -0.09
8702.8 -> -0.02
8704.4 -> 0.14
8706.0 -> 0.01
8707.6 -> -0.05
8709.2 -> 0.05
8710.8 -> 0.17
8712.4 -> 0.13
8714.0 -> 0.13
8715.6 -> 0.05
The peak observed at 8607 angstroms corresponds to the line [O II]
